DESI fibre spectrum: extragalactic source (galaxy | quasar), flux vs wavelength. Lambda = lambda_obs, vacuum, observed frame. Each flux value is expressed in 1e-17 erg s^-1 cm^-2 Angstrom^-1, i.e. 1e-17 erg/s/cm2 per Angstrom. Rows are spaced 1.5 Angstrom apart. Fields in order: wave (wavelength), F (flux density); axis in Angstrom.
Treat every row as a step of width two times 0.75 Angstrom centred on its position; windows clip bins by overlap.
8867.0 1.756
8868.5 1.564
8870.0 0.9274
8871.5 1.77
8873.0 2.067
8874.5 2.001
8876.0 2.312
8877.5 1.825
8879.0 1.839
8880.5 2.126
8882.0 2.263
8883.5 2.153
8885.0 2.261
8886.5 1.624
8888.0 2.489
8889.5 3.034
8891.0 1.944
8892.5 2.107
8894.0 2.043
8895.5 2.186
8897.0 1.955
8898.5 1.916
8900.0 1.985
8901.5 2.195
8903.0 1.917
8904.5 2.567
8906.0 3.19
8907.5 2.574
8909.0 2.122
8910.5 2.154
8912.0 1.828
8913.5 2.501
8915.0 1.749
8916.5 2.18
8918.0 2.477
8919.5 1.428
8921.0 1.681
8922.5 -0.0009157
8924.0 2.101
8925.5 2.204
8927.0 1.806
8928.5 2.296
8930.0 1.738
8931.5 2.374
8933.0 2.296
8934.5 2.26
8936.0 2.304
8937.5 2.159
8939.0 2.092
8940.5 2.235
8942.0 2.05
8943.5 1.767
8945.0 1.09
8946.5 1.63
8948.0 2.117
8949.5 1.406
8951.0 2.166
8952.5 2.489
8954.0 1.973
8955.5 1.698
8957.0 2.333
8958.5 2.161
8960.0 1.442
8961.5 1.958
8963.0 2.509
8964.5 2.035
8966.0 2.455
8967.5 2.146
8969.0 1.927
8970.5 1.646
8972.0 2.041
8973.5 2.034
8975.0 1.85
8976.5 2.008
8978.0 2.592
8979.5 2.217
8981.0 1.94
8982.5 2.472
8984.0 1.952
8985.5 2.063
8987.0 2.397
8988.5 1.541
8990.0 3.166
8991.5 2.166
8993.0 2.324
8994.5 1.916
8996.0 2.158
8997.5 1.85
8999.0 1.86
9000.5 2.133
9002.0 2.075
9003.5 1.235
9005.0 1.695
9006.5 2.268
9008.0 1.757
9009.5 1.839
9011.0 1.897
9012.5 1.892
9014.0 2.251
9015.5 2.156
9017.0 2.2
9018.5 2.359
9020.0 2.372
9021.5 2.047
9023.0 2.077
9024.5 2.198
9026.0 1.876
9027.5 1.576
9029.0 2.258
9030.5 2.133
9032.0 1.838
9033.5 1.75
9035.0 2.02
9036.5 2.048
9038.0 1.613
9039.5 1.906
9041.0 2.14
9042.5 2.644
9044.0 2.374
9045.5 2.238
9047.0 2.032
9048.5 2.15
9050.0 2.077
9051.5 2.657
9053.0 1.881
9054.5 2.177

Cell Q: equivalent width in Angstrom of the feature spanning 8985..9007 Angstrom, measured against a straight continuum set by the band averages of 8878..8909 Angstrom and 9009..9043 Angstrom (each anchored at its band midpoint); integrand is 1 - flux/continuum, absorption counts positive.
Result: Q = 0.3 Angstrom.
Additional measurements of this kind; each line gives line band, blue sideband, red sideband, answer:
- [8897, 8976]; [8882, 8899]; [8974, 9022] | 3.9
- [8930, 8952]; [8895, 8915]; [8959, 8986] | 1.5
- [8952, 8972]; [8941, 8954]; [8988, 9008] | -1.6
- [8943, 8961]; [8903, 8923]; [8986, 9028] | 1.7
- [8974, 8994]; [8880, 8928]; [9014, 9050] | -1.1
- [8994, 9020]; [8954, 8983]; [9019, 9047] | 1.0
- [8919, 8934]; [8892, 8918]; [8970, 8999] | 2.5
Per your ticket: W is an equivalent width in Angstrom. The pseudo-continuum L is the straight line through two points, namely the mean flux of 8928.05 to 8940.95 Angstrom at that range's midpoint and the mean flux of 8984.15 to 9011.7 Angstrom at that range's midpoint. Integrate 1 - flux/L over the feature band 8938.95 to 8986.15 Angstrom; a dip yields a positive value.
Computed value 2.2 Angstrom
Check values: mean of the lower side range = 2.19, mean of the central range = 2.01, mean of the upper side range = 2.02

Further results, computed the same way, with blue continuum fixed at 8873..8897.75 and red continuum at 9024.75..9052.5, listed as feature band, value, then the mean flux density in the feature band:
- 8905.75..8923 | 1.1 Angstrom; 1.98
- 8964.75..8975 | 0.4 Angstrom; 2.03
